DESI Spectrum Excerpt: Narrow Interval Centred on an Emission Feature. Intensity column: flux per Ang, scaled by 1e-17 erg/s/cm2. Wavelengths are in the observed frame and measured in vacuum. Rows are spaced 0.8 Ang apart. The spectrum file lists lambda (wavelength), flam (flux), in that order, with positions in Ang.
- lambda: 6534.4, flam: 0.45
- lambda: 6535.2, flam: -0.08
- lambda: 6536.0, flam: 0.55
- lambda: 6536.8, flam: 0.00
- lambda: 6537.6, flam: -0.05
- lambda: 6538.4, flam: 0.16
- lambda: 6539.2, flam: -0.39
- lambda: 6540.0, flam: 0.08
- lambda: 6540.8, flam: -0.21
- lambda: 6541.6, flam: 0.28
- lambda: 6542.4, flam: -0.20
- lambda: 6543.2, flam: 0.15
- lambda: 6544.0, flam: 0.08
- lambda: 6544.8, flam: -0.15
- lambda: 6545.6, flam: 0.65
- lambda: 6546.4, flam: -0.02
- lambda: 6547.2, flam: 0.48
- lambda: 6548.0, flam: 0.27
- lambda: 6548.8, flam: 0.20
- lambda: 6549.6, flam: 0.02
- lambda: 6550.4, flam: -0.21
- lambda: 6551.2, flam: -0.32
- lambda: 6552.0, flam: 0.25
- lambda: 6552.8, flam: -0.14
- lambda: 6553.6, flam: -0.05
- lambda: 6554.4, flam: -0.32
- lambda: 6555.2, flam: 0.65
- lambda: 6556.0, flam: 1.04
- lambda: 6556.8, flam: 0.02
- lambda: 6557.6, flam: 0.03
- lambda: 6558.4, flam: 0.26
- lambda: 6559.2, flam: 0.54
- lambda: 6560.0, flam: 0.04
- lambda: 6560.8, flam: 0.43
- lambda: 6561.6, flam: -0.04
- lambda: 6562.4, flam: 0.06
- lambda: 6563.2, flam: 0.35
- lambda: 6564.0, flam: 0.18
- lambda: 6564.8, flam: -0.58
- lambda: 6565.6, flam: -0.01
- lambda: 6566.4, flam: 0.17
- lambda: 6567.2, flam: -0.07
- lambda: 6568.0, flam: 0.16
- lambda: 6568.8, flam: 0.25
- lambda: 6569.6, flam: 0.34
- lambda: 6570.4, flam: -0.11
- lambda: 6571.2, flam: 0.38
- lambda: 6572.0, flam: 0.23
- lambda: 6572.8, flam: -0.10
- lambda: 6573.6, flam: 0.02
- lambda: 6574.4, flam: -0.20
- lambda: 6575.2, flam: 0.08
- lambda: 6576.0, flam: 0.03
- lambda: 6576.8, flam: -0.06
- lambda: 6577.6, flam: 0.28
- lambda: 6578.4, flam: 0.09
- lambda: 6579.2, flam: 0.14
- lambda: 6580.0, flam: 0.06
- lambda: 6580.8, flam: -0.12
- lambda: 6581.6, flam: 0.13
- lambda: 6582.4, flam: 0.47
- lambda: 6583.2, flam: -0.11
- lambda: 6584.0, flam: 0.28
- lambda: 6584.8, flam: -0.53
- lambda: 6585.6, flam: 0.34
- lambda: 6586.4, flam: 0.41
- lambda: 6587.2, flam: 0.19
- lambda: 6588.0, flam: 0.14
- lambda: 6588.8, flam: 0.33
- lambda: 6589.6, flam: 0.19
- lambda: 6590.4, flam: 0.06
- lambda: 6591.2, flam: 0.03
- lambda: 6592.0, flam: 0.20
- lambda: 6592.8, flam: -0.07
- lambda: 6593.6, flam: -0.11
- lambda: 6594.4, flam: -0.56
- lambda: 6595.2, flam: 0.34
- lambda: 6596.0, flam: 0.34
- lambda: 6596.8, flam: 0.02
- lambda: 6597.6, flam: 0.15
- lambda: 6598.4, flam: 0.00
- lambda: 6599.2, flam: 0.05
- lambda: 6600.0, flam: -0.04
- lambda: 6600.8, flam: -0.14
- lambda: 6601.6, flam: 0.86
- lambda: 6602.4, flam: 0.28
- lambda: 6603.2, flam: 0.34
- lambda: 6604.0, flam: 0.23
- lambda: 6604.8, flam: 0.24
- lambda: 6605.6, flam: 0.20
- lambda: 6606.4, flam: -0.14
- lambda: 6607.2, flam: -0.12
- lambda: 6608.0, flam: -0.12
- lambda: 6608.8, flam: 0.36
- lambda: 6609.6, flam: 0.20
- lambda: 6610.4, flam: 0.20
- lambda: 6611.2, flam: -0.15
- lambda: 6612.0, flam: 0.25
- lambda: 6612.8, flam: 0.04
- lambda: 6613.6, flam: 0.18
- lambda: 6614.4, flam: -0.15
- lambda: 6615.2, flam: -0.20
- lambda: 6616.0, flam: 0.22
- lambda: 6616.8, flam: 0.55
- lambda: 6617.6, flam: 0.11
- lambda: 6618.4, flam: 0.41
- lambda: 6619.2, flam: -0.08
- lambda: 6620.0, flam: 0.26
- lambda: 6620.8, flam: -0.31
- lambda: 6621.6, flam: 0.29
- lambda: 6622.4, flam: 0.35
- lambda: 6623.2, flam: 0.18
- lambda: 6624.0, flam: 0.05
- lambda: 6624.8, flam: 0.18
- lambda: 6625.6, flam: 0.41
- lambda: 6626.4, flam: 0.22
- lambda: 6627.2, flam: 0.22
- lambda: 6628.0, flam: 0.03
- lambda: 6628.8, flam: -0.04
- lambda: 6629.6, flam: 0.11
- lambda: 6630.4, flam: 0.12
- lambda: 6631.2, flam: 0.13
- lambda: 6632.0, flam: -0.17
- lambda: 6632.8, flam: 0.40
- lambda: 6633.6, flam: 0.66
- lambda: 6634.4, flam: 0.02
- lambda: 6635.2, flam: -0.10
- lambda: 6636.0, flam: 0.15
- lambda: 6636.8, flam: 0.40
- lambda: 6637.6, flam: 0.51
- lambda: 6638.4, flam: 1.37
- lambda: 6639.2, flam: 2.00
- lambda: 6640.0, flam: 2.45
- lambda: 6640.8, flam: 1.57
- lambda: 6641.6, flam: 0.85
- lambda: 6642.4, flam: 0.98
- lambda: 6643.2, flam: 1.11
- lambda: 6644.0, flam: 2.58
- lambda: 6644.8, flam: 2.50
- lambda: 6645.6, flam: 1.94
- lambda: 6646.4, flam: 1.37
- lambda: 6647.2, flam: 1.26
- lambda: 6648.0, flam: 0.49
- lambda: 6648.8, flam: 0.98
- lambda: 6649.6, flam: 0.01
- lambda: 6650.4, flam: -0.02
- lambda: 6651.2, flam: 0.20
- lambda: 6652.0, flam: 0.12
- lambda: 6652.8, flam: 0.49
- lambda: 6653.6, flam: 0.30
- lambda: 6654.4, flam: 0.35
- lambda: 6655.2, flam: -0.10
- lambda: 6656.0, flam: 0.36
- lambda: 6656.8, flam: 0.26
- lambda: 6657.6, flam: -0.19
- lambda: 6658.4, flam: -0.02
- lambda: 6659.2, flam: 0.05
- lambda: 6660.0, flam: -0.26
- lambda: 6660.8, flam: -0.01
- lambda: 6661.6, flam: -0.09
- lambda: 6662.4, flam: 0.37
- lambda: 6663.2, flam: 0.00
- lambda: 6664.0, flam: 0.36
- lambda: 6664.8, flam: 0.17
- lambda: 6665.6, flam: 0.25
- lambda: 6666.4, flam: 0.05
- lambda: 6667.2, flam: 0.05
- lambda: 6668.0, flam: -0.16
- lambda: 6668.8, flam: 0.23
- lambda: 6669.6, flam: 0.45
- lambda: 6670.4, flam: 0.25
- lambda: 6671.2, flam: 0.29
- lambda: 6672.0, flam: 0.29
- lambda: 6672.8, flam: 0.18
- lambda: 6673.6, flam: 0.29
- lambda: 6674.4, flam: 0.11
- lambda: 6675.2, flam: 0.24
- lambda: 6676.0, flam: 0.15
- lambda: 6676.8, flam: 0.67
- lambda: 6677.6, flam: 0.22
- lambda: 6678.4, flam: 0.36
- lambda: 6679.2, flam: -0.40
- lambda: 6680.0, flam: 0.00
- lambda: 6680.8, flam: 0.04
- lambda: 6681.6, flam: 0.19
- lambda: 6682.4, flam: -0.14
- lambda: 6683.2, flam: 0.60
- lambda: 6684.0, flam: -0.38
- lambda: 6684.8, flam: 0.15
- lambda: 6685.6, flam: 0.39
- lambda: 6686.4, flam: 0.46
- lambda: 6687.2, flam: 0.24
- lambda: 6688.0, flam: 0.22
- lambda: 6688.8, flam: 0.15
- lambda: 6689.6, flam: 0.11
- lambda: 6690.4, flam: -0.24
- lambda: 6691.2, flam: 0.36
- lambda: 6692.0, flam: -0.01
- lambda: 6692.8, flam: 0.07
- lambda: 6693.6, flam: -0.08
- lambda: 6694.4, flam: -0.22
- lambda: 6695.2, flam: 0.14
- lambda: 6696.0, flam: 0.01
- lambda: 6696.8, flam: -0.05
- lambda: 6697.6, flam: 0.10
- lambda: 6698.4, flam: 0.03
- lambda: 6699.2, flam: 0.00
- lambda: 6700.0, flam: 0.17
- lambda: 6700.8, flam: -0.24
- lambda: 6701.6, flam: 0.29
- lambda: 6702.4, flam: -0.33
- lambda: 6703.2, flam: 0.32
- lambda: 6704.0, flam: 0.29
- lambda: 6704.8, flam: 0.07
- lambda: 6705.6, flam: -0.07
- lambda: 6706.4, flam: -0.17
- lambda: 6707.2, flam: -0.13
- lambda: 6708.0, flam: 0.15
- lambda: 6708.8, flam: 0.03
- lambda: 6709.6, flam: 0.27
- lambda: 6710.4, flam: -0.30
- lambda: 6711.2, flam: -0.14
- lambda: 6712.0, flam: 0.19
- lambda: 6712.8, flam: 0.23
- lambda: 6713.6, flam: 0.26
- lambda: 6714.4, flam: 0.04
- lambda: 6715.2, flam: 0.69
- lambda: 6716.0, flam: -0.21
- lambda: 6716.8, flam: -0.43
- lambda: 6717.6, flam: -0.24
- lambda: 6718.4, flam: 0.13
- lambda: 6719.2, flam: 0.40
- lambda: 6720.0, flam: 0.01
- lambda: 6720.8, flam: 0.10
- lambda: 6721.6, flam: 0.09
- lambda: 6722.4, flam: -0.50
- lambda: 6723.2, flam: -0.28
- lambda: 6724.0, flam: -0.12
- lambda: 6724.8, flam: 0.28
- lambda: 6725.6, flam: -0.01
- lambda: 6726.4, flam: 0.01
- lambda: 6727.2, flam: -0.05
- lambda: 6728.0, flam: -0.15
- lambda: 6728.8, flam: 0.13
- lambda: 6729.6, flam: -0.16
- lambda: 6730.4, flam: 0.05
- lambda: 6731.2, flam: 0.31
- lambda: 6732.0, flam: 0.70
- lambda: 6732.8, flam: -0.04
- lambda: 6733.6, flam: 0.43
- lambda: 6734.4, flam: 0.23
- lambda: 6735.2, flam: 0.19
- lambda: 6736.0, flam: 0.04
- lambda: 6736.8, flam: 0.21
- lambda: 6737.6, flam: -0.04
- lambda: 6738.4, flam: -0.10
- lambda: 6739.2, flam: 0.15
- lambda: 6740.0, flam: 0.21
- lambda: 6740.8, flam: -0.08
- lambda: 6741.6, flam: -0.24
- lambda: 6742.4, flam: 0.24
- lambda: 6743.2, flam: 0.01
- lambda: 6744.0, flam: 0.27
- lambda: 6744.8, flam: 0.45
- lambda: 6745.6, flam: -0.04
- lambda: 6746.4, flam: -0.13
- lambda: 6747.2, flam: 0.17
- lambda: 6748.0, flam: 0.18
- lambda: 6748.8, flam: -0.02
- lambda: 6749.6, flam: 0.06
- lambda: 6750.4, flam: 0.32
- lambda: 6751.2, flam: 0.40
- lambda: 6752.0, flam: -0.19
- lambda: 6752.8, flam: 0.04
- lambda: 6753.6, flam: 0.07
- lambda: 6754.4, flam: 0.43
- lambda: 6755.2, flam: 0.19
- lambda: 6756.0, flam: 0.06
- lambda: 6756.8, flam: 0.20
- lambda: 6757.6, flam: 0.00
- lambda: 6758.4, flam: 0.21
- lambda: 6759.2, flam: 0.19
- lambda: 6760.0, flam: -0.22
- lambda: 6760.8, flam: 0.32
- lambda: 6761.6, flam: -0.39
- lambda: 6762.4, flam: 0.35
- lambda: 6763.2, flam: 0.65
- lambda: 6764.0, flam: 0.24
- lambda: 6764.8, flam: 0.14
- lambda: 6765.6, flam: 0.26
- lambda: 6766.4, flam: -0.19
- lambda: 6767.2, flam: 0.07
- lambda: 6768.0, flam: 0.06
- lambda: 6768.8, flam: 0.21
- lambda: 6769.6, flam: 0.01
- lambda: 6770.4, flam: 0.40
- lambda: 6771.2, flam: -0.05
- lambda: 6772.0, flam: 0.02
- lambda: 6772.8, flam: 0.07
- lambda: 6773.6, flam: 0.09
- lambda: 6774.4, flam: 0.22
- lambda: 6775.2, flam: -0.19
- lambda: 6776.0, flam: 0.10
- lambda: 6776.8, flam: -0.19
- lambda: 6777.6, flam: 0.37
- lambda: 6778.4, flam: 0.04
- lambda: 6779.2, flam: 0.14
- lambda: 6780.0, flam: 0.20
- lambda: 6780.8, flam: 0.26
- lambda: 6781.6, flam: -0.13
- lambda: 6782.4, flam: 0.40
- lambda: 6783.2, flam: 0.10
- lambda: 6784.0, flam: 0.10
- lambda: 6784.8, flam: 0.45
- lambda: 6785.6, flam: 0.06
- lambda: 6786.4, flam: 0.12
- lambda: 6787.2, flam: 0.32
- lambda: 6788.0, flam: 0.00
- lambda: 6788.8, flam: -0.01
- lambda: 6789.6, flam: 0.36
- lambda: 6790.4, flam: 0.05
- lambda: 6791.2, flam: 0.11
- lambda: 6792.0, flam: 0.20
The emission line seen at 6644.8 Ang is [O II] 3727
